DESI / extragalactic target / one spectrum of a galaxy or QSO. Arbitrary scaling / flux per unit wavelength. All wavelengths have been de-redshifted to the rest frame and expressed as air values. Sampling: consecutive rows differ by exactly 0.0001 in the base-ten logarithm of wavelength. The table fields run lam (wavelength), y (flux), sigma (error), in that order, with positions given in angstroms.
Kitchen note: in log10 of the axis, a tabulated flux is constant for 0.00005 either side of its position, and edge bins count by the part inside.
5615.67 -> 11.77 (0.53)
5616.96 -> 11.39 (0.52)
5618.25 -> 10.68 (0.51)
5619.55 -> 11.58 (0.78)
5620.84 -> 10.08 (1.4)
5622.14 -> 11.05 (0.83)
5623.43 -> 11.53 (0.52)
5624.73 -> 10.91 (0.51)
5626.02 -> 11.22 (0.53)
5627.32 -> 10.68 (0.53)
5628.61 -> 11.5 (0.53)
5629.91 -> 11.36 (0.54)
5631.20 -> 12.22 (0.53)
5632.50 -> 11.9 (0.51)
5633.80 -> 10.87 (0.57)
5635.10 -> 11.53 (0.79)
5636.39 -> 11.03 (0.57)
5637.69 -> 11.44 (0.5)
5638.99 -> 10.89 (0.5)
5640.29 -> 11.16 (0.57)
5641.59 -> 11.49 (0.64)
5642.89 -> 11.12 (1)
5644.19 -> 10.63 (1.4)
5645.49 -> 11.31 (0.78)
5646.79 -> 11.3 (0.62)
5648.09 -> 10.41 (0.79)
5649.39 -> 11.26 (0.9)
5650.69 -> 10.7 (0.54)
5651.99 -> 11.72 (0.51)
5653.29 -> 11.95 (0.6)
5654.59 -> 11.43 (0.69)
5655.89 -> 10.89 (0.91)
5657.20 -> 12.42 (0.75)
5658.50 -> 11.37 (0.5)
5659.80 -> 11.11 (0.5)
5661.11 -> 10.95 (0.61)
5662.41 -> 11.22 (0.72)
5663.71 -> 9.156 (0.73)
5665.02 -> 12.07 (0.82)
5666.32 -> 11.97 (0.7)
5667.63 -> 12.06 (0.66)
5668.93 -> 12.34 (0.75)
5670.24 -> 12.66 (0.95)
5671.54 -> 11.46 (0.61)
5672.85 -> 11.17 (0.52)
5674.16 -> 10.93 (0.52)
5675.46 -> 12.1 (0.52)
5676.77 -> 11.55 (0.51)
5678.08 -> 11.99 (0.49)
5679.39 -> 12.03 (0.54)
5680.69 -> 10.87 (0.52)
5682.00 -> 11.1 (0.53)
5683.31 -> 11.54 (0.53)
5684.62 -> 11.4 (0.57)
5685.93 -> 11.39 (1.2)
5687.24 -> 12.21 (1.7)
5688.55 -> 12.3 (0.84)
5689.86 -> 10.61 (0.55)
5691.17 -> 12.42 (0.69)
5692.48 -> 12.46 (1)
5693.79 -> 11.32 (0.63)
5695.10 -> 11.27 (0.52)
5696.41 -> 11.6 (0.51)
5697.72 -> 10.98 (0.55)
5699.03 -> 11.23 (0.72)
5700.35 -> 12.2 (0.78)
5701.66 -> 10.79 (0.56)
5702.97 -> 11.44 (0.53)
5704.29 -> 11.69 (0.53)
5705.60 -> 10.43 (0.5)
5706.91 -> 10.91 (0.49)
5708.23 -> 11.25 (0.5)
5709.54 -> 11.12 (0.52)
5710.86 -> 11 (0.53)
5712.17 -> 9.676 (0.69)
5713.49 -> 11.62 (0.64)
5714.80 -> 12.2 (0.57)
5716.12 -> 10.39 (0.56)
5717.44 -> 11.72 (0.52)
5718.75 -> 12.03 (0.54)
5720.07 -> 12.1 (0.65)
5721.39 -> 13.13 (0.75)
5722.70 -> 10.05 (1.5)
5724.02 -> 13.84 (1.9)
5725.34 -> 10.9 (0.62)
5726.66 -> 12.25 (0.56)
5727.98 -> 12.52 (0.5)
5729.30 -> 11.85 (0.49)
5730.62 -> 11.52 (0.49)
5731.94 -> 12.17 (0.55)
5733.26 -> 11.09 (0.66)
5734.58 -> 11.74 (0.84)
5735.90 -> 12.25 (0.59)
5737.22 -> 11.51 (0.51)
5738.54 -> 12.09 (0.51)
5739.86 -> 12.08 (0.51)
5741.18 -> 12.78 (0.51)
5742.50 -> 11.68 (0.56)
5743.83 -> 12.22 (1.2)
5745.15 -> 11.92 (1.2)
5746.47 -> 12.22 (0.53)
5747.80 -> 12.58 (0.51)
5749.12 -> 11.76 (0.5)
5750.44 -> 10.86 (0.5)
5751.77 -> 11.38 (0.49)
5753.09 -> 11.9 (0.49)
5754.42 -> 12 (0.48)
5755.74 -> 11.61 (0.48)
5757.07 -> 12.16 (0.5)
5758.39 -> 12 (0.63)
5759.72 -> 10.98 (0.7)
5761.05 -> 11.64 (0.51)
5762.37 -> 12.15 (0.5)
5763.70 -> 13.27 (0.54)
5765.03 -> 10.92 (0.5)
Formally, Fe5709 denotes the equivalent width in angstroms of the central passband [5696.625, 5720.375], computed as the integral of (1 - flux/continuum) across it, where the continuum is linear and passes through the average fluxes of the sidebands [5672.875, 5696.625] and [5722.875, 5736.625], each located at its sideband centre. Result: 1.0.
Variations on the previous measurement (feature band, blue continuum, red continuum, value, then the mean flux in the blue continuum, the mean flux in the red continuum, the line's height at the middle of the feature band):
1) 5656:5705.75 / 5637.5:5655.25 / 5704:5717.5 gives -1.8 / 11.2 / 11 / 11.1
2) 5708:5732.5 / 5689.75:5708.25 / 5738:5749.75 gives 0.2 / 11.4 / 12.1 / 11.8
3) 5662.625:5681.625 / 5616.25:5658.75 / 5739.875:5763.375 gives -0.2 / 11.2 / 11.9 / 11.4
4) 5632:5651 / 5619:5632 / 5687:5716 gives 0.2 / 11.2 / 11.4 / 11.3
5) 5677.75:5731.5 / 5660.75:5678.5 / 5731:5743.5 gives 0.9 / 11.5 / 11.9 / 11.7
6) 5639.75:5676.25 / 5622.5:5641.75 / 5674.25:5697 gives 0.3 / 11.3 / 11.6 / 11.5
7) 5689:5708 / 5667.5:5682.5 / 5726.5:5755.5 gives 0.6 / 11.7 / 11.9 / 11.8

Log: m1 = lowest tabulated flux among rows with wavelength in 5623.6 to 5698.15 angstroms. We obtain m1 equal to 9.156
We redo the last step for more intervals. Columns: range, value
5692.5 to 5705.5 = 10.79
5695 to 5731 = 9.676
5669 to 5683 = 10.87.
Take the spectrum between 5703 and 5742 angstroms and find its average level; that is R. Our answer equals 11.6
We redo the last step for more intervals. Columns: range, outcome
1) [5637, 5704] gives 11.4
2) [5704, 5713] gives 10.9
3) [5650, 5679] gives 11.5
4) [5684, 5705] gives 11.6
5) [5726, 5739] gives 11.9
